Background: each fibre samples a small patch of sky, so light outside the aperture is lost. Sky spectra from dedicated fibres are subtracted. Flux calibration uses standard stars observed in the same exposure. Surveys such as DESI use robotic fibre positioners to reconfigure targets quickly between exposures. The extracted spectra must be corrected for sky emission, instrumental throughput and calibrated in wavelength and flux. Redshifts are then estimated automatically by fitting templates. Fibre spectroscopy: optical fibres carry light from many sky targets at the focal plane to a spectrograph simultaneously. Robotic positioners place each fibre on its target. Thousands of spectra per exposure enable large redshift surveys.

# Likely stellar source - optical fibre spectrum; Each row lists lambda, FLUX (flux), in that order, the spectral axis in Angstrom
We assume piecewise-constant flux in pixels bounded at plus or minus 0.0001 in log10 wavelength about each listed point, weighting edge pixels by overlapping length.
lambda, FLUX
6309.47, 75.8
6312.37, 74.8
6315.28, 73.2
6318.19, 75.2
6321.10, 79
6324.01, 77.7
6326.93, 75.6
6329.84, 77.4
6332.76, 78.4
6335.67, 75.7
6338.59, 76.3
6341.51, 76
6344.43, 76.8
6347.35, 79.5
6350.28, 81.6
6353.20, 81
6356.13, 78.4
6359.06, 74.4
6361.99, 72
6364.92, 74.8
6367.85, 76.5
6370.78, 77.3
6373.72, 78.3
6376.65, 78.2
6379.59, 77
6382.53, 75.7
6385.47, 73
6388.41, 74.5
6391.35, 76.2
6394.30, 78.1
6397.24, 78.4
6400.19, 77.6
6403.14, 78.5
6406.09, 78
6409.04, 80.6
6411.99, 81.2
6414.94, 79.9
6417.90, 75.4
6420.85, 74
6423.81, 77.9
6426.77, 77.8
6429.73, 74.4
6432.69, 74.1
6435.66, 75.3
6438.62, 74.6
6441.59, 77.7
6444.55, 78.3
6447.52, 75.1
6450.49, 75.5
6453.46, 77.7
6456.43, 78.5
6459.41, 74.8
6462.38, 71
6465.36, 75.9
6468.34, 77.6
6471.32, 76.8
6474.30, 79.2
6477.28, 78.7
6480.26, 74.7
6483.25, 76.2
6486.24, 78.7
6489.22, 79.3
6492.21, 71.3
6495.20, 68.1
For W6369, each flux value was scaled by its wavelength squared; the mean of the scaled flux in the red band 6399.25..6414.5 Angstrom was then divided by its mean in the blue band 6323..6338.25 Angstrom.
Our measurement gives 1.06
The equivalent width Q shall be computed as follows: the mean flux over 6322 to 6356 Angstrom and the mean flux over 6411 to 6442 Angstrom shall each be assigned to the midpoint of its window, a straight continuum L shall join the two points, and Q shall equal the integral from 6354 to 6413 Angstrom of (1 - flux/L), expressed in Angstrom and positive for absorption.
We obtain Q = 0.1 Angstrom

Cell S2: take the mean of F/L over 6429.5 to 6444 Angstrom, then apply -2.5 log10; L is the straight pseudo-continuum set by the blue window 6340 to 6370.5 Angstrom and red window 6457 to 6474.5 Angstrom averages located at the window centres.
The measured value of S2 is 0.01 mag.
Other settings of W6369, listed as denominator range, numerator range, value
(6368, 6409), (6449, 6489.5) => 1.02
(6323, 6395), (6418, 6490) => 1.02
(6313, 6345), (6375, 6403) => 1.02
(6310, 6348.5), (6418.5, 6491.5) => 1.04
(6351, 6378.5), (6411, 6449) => 1.02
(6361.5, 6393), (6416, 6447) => 1.02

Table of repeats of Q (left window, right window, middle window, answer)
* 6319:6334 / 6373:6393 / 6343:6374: -0.2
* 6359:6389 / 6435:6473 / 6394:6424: -0.9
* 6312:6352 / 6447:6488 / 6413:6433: 0.1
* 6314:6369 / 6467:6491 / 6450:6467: 0.4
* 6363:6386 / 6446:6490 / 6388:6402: -0.1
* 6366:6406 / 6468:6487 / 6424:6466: 0.7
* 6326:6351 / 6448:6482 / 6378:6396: 0.3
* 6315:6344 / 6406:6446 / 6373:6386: 0.0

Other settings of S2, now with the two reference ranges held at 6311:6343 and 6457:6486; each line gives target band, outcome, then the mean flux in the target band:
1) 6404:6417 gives -0.05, 79.7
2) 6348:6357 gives -0.06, 80.3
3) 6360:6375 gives 0.01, 75.7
